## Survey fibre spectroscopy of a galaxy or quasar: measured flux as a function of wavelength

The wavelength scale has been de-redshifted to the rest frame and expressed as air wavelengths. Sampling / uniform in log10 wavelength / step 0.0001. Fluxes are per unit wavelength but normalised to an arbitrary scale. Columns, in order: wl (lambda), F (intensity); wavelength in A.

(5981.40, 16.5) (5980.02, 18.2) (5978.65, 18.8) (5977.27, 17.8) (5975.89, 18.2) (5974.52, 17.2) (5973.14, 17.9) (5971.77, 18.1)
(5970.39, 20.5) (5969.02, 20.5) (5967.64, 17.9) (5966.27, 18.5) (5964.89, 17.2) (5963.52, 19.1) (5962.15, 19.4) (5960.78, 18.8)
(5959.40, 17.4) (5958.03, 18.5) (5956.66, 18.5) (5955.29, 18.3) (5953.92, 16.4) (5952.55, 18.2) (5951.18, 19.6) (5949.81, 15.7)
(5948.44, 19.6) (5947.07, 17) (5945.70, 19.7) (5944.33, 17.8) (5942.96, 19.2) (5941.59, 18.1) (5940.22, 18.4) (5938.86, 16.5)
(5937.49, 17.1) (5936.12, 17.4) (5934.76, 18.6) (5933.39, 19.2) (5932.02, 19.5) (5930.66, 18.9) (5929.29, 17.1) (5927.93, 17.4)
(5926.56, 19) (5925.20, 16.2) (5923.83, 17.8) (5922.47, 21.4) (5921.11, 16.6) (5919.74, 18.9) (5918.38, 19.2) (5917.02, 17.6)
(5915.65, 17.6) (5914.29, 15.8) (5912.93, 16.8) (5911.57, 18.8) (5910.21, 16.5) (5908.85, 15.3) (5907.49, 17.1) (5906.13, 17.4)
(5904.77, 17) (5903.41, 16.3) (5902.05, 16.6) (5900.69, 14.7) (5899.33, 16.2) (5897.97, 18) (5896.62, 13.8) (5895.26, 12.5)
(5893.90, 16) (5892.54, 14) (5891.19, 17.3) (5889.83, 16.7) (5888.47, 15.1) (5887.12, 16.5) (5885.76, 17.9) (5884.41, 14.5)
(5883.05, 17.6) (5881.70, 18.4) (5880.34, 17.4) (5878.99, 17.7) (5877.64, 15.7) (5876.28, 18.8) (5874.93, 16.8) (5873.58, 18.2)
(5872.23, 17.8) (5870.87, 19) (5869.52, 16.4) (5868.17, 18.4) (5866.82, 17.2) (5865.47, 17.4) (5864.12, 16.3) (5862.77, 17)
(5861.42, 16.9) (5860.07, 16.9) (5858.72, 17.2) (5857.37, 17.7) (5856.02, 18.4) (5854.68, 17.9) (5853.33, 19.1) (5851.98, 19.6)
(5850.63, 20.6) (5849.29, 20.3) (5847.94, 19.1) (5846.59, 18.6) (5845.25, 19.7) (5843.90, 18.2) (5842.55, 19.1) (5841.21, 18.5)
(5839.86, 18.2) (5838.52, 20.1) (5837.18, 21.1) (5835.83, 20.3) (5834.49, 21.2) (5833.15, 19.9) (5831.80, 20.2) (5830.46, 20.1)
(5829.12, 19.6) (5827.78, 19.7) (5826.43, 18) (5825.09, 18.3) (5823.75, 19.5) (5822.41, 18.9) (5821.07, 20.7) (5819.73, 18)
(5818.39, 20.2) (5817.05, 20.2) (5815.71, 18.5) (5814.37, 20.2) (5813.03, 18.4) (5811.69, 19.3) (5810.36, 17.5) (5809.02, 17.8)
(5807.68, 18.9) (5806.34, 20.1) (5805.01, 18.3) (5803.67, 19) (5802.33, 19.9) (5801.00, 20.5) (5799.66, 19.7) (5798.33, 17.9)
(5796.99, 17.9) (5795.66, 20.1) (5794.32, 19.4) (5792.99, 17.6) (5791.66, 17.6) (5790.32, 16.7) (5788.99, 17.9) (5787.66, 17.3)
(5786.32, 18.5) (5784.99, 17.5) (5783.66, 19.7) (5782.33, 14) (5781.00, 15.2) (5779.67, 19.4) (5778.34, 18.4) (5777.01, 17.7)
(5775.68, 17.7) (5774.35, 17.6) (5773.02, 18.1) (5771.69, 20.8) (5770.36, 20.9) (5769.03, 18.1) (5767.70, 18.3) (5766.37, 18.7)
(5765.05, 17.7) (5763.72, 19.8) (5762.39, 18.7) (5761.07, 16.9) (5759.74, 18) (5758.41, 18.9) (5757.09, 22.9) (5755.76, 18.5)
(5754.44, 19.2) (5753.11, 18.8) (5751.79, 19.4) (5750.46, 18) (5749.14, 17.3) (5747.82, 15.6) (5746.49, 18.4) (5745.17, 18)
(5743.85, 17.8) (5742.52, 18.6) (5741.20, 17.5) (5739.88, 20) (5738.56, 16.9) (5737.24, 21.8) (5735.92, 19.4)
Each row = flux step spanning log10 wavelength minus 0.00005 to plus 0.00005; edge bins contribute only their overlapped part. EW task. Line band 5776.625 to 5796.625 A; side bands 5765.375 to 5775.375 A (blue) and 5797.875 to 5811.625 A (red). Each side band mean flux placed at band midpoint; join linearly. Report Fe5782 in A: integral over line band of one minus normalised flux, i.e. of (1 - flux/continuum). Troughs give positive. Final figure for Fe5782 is 1.2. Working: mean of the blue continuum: 18.8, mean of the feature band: 17.8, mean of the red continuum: 19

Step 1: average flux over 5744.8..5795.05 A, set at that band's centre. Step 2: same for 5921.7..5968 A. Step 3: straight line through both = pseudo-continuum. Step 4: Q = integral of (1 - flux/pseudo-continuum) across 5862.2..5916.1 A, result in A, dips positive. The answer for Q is 4.5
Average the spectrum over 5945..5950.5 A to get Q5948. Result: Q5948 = 18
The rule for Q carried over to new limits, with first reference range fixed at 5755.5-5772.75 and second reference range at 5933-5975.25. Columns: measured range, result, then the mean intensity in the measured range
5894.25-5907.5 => 1.9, 15.9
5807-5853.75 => -1.4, 19.4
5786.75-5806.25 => 0.3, 18.6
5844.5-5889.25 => 2.1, 17.8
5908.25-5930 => 0.9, 17.6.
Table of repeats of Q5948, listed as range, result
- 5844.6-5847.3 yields 19.2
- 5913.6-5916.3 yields 16.7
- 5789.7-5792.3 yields 17.1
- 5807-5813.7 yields 18.4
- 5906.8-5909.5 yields 16.2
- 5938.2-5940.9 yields 17.5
